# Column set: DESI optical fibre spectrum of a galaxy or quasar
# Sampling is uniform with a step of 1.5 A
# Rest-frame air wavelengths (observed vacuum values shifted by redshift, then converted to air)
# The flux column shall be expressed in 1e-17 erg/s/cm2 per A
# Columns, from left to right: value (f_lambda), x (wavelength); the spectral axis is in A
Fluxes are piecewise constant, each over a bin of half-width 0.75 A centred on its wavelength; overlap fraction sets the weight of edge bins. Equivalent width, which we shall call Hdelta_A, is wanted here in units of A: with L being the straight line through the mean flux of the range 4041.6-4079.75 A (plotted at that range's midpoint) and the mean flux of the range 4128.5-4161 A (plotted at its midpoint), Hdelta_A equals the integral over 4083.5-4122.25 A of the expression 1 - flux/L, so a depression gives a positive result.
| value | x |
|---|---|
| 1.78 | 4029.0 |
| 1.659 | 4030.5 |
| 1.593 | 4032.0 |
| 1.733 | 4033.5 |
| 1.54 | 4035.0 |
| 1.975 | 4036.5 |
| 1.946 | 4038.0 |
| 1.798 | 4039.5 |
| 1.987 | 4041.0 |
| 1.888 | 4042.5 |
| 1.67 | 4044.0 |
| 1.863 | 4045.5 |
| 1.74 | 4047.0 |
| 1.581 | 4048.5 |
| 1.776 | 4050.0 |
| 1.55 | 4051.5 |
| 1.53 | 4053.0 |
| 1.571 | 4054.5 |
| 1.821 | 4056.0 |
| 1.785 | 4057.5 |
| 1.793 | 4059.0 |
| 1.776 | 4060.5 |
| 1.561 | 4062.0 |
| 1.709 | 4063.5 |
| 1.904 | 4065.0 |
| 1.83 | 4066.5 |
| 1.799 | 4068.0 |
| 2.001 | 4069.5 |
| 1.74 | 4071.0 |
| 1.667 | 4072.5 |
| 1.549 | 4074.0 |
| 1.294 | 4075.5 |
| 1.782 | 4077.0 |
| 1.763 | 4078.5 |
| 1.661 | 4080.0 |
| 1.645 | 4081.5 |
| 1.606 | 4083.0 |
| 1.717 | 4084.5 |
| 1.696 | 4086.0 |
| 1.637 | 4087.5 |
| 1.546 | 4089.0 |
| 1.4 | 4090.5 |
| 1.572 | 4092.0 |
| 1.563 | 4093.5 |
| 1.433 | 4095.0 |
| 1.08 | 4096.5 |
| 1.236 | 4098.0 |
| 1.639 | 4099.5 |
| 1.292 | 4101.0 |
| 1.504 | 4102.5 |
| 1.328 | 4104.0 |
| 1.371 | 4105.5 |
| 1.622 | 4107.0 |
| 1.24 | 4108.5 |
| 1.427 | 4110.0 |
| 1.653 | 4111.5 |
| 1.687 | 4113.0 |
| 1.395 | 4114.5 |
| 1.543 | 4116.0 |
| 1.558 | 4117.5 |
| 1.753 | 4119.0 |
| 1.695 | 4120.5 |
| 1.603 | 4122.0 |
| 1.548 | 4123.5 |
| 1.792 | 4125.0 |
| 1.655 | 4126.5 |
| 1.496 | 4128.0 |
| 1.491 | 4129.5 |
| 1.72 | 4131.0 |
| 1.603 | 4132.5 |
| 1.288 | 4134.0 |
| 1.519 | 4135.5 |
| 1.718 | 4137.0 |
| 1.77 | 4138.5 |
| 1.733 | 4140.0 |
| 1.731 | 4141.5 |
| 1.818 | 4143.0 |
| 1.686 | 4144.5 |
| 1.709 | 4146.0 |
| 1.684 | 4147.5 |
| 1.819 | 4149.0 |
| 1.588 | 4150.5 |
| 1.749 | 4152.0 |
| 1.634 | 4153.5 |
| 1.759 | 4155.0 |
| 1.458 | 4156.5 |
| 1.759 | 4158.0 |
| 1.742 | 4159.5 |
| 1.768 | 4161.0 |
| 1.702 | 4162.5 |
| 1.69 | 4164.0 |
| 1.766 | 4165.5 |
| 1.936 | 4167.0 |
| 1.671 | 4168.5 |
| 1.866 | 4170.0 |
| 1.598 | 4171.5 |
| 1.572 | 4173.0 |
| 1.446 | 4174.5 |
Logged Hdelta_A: 4.2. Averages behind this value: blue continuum 1.72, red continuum 1.67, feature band 1.51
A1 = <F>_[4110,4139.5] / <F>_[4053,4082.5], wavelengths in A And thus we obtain 0.9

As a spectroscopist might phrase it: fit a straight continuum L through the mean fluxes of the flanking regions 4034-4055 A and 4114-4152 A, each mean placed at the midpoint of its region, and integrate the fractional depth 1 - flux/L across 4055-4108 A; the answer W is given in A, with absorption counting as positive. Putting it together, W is 3.0 A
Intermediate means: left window 1.75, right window 1.64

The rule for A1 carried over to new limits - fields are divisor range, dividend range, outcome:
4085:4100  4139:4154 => 1.16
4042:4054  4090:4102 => 0.83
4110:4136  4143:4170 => 1.09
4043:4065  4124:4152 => 0.97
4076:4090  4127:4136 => 0.92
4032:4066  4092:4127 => 0.86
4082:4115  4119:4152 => 1.11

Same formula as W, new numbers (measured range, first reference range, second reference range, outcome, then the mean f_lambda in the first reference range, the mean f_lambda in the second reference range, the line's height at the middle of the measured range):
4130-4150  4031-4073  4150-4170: 0.58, 1.75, 1.72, 1.72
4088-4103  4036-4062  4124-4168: 2.56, 1.76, 1.68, 1.72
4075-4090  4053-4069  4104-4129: 0.34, 1.75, 1.56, 1.67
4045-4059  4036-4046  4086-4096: 0.80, 1.87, 1.53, 1.8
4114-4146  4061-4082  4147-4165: 1.36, 1.71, 1.7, 1.7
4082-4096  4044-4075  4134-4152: 1.18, 1.72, 1.69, 1.71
